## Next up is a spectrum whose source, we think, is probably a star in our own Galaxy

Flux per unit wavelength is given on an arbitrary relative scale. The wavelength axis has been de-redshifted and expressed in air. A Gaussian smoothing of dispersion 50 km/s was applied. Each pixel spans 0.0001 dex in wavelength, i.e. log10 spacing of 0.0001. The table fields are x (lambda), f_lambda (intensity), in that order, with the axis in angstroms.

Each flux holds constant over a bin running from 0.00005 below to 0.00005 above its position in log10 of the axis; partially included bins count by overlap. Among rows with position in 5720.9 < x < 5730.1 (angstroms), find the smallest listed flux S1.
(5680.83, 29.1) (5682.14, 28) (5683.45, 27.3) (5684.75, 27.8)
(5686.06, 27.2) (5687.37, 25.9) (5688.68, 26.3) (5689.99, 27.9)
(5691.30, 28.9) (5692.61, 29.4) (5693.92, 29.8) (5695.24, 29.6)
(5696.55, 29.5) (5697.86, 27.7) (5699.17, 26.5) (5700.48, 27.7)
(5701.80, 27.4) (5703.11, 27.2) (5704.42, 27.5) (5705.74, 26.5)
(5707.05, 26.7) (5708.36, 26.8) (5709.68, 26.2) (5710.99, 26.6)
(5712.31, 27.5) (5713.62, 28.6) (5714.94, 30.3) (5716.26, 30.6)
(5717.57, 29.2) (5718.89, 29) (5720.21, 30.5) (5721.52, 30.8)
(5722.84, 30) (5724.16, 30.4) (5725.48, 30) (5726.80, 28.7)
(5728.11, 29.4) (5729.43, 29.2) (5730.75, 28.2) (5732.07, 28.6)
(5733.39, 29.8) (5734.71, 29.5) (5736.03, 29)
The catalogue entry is 28.7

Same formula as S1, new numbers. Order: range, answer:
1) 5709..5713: 26.2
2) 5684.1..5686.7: 27.2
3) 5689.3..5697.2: 27.9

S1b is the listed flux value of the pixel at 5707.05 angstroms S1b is 26.7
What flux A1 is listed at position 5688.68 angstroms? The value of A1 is 26.3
